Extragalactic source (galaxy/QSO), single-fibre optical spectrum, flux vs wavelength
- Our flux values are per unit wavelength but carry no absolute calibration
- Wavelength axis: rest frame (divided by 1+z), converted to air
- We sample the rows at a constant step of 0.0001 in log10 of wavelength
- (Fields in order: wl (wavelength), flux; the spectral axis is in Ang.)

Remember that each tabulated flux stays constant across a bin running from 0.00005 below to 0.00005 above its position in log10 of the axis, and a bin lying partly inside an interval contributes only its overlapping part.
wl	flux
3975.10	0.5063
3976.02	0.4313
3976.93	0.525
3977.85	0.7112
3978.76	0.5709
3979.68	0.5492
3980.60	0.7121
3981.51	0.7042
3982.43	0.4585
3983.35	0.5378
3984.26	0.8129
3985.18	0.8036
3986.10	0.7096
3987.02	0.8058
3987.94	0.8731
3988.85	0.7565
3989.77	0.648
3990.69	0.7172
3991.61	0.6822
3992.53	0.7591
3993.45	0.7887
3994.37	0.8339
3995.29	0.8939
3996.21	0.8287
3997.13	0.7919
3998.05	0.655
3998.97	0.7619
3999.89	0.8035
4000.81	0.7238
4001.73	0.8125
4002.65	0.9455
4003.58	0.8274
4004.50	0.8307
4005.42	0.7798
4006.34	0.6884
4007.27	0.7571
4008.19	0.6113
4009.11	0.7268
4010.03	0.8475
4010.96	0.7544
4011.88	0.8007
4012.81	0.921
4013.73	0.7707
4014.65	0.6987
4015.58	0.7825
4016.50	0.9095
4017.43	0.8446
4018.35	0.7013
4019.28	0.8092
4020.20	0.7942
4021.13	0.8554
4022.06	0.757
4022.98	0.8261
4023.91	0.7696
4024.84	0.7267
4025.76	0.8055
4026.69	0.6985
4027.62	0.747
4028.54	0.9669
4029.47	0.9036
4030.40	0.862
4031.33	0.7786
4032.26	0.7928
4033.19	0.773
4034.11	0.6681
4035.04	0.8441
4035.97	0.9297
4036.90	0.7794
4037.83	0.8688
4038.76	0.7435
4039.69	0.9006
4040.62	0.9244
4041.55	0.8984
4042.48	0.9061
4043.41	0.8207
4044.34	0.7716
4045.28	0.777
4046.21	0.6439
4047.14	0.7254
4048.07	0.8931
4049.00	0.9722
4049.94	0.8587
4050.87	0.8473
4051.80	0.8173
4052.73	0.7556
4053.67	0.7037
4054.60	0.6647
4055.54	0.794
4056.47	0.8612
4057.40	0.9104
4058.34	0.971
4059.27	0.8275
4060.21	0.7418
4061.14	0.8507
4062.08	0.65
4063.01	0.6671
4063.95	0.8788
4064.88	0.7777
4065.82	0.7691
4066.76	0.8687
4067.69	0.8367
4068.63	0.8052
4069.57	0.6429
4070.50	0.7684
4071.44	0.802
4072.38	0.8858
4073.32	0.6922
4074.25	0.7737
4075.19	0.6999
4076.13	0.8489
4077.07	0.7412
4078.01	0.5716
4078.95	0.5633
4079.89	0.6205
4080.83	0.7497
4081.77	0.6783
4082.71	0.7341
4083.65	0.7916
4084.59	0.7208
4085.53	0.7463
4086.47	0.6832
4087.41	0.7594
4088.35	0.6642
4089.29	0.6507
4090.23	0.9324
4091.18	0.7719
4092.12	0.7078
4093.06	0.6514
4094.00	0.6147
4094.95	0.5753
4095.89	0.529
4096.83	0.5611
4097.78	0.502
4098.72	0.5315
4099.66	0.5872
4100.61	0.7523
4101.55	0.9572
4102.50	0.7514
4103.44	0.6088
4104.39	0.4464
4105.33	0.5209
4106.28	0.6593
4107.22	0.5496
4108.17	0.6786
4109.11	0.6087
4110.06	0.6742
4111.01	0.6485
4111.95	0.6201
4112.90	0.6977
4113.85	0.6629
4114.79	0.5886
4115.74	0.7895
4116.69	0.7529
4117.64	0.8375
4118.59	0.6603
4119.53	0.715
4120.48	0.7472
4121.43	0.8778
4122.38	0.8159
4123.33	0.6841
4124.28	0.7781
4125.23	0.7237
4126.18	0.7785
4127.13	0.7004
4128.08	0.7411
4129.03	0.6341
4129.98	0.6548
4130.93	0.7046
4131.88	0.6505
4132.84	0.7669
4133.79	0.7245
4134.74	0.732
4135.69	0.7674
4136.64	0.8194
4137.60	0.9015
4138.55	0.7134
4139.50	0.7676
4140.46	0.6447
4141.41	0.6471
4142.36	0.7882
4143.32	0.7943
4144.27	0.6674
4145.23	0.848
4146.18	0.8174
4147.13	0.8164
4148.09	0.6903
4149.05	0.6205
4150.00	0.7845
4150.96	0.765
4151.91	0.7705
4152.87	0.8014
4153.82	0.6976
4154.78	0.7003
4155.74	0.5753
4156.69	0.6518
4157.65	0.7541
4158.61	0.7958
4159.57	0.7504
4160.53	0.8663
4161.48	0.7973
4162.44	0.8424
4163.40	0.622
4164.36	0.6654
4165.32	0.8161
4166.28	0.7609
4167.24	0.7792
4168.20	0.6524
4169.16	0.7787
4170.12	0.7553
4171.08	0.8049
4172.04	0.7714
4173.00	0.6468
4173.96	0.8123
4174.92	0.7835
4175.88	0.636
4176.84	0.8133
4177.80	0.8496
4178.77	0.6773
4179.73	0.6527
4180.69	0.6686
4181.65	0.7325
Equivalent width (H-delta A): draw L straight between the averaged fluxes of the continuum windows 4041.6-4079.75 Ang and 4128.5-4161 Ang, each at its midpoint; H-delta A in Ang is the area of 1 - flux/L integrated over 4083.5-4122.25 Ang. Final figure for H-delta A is 4.2 Ang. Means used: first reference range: 0.784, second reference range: 0.738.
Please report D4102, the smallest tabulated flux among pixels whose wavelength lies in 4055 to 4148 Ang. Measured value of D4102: 0.4464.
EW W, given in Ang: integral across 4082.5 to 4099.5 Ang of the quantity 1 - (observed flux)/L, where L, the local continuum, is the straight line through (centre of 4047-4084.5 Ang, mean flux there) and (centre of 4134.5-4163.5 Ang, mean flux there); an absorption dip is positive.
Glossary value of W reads 2.14 Ang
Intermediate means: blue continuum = 0.775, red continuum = 0.751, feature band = 0.671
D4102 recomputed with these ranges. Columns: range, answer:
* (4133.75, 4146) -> 0.6447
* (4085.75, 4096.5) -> 0.529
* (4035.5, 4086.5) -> 0.5633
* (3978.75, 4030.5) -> 0.4585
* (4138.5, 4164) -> 0.5753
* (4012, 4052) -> 0.6439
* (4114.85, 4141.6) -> 0.6341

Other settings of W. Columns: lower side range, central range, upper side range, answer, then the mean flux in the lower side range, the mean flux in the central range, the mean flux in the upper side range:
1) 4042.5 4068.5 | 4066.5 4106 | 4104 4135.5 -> 2.9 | 0.804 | 0.696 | 0.693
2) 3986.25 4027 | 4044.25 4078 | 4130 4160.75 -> -1.0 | 0.781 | 0.789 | 0.741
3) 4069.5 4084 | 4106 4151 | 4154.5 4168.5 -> 0.5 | 0.724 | 0.723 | 0.737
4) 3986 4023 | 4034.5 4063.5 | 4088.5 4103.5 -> -3.5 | 0.783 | 0.816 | 0.669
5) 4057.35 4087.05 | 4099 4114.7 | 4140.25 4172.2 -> 2.2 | 0.756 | 0.649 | 0.745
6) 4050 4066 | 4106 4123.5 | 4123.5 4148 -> 1.3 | 0.796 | 0.699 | 0.742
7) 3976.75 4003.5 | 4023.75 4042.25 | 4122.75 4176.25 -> -2.2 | 0.734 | 0.821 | 0.74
